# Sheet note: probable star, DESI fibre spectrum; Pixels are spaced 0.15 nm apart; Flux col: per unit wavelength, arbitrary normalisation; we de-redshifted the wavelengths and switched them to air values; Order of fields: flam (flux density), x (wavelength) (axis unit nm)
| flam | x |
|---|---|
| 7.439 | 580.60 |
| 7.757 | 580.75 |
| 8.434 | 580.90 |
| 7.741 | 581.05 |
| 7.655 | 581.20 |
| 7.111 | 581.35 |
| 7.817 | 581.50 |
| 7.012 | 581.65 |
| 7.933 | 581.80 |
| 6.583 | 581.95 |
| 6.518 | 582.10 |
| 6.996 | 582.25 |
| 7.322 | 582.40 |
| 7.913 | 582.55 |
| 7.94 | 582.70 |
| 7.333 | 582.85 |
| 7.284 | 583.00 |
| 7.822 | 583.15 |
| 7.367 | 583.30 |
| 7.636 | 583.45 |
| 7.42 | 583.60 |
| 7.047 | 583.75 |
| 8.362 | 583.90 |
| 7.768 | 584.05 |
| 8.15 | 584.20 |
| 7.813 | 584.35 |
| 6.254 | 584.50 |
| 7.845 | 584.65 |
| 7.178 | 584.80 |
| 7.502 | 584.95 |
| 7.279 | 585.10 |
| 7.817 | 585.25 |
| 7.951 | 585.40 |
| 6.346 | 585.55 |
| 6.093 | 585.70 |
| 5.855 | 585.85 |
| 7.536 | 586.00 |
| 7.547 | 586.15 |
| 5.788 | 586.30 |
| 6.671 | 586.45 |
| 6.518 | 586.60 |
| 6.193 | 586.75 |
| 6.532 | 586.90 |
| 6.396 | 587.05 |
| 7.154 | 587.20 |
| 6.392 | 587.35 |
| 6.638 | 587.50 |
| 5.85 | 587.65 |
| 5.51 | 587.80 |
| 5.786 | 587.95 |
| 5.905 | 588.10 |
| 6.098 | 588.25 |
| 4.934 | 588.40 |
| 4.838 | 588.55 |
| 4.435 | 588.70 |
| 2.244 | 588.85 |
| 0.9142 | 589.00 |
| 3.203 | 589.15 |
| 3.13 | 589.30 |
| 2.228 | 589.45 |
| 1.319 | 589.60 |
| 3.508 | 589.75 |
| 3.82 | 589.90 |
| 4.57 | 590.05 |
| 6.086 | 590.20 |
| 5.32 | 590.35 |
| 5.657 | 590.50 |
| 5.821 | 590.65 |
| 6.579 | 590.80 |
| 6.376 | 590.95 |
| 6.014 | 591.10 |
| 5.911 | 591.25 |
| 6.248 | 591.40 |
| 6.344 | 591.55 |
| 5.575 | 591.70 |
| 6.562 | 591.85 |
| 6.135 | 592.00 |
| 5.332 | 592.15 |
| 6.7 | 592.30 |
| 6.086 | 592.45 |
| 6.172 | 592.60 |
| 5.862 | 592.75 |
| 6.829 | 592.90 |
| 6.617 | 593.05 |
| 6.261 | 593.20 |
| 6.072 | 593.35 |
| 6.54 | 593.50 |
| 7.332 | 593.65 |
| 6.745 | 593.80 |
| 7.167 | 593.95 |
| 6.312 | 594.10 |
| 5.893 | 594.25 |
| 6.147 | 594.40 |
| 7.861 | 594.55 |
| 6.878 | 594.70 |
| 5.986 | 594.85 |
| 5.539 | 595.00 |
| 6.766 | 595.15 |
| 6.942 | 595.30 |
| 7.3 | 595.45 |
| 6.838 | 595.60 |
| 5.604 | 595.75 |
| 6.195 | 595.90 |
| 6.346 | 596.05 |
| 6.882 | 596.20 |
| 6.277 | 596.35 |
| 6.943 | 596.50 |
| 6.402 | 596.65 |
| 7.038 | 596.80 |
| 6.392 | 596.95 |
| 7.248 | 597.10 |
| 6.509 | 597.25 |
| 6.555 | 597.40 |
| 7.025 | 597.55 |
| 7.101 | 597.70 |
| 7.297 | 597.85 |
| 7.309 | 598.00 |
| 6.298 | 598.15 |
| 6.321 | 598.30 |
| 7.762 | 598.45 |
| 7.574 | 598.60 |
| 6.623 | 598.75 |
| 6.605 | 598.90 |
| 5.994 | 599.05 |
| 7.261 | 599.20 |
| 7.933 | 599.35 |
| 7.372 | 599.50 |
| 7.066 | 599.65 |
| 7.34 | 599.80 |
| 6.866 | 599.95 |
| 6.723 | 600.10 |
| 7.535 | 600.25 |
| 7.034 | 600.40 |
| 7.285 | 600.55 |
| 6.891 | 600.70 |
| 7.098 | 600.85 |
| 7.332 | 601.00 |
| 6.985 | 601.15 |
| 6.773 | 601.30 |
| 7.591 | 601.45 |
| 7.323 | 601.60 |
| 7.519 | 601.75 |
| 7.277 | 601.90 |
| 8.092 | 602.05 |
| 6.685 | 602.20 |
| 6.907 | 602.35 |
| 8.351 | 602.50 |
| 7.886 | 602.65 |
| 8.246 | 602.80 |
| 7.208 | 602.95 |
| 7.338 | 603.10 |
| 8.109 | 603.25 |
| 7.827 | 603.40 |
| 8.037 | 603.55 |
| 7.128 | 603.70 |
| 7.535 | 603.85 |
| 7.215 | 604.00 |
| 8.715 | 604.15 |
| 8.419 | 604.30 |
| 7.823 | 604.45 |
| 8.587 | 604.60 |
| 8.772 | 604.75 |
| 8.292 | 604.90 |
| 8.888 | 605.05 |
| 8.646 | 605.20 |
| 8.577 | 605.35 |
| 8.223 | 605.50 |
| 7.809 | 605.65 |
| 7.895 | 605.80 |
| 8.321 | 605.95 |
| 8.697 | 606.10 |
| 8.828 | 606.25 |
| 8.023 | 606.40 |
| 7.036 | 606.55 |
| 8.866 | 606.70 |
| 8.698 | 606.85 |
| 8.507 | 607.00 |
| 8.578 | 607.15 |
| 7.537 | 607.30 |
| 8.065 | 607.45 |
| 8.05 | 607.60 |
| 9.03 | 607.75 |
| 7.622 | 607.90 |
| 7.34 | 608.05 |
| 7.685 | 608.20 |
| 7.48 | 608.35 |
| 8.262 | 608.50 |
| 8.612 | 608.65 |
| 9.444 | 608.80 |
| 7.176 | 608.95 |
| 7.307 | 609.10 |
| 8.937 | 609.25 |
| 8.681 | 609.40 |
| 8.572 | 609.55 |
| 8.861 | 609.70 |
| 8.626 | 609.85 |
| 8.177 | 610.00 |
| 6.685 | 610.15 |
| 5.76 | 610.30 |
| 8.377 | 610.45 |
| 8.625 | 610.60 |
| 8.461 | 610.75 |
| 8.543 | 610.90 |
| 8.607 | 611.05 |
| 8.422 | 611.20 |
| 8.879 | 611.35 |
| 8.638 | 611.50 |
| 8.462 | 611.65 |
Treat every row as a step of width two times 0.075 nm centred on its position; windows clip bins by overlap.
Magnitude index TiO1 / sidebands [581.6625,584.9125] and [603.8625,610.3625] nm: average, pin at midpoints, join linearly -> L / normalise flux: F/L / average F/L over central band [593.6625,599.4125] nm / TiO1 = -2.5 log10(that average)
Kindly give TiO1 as 0.17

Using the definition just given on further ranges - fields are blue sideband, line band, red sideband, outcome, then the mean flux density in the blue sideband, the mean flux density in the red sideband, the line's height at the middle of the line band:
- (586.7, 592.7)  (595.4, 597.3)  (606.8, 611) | -0.059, 5.26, 8.13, 6.26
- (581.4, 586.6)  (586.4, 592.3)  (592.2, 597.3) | 0.296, 7.27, 6.54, 6.91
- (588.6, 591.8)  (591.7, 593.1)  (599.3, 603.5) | -0.212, 4.56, 7.38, 5.11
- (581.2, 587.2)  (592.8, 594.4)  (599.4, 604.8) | 0.128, 7.2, 7.52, 7.37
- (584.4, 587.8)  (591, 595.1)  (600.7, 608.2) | 0.138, 6.77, 7.91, 7.2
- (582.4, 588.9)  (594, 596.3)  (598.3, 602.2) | 0.083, 6.74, 7.17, 7.02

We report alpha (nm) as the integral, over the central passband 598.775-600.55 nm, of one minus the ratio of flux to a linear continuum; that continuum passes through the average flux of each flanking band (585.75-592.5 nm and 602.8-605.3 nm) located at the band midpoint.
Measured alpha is 0.05 nm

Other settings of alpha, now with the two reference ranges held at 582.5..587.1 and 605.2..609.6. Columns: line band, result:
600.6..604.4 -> 0.214 nm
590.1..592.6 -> 0.486 nm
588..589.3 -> 0.585 nm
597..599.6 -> 0.273 nm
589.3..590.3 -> 0.516 nm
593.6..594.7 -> 0.122 nm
